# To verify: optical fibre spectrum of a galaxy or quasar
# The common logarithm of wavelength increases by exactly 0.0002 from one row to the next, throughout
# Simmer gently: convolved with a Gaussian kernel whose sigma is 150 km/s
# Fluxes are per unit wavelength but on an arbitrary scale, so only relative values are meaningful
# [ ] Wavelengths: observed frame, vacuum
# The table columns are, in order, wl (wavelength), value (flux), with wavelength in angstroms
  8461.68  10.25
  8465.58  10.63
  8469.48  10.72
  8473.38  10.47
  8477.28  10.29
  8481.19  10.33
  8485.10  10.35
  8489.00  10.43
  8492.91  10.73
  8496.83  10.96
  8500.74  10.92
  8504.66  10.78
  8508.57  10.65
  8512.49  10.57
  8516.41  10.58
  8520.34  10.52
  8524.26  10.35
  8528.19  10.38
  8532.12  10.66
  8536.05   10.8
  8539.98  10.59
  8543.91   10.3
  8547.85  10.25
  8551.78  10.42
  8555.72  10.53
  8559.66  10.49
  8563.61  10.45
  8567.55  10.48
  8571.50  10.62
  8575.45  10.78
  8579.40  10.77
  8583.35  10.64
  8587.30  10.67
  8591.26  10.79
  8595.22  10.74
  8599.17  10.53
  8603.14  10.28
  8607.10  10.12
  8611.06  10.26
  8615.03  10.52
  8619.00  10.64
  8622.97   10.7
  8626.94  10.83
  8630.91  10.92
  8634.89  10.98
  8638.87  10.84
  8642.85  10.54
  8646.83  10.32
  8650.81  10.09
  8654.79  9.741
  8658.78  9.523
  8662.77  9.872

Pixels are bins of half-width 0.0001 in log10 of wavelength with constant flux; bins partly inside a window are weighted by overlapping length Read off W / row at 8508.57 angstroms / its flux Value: 10.65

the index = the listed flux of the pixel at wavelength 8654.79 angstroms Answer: 9.741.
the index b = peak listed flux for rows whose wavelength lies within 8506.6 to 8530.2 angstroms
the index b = 10.65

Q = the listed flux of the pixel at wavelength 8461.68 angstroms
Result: 10.25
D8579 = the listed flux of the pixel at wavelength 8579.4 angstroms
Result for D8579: 10.77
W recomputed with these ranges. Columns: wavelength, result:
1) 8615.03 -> 10.52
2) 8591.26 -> 10.79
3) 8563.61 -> 10.45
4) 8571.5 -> 10.62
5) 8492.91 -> 10.73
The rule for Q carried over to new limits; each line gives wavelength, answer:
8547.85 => 10.25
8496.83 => 10.96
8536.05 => 10.8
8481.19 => 10.33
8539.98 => 10.59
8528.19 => 10.38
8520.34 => 10.52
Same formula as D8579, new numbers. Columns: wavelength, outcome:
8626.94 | 10.83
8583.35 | 10.64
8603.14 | 10.28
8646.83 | 10.32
